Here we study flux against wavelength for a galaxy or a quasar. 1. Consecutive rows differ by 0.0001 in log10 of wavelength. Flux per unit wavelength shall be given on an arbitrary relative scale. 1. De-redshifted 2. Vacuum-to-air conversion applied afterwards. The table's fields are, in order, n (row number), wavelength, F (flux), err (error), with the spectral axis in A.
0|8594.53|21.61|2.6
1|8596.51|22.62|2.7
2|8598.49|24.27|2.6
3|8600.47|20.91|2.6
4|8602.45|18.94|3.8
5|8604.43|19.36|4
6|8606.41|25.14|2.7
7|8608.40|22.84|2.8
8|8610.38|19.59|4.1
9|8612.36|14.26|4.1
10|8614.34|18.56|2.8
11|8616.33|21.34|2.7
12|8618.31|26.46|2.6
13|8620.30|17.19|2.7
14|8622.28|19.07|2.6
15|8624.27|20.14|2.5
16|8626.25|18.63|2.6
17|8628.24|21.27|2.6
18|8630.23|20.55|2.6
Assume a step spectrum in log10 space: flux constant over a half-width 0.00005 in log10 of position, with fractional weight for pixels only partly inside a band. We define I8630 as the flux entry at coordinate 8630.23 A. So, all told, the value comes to 20.55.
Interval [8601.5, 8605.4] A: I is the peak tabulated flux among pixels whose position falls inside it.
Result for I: 19.36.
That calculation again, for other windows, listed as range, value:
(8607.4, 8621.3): 26.46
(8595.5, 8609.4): 25.14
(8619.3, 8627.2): 20.14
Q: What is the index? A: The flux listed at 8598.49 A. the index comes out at 24.27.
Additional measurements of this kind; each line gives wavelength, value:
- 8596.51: 22.62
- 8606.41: 25.14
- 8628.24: 21.27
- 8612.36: 14.26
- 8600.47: 20.91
